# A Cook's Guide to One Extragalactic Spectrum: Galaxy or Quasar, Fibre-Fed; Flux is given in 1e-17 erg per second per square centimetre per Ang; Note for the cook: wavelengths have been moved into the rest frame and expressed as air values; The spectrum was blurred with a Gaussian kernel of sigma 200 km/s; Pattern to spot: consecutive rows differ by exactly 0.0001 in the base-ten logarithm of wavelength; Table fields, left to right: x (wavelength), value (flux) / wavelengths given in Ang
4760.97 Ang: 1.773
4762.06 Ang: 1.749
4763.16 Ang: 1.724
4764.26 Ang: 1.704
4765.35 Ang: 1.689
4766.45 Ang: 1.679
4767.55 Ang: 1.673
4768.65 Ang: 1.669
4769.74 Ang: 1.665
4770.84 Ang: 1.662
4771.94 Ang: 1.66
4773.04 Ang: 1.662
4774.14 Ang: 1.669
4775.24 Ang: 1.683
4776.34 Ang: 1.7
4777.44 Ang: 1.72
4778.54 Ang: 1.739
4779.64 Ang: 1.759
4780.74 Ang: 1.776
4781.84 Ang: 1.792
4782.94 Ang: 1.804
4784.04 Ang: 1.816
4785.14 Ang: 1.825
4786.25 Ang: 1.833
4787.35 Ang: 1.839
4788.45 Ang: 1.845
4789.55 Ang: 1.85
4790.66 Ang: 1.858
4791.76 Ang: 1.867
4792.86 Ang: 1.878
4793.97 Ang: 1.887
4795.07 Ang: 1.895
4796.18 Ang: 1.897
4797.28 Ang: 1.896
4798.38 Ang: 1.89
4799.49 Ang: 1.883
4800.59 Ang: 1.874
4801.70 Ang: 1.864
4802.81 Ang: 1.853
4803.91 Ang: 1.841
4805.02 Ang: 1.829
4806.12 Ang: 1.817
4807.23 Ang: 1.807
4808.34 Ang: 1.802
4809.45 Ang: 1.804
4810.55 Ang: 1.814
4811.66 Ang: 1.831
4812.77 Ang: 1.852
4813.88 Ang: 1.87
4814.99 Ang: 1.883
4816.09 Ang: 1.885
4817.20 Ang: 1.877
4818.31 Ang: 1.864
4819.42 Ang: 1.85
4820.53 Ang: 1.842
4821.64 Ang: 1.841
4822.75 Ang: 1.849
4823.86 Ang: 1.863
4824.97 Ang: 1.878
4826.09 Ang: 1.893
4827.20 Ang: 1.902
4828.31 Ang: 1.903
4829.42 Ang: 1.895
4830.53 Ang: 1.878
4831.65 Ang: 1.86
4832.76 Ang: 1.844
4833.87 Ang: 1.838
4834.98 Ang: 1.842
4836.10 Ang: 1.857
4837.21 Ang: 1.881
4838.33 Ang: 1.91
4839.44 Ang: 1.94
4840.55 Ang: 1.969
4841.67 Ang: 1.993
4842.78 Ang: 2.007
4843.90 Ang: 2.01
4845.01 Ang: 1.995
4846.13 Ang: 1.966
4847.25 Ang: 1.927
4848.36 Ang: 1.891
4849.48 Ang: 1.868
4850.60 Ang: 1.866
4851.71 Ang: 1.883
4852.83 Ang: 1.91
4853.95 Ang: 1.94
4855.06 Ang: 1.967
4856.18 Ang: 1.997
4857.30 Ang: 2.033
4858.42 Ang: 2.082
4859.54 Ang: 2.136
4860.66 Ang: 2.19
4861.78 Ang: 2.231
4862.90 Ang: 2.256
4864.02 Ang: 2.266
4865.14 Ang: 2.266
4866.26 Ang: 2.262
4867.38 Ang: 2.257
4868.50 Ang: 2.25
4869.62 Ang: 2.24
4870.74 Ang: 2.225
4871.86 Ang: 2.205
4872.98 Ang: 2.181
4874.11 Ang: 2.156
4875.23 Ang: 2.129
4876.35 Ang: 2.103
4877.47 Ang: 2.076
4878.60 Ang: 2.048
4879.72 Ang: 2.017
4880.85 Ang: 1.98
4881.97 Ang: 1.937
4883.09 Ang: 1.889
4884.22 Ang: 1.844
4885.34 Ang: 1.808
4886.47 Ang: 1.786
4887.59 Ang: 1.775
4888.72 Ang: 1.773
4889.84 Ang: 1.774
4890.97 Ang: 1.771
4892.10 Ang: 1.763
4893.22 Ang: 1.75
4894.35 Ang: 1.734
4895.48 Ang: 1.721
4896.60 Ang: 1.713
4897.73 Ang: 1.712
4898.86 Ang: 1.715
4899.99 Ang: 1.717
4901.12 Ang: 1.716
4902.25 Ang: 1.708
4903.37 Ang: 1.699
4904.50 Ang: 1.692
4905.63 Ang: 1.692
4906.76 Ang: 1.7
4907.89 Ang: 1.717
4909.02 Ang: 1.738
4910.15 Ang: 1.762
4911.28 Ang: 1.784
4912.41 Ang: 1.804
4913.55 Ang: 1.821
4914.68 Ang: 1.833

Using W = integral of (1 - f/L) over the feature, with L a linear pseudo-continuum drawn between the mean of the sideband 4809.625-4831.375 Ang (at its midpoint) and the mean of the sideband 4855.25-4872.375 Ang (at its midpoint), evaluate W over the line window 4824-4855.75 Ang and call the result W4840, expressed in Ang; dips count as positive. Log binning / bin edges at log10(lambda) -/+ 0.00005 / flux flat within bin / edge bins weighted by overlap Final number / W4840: 1.5 Ang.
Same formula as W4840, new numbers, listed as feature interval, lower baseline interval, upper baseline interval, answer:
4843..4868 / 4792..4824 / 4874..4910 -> -3.0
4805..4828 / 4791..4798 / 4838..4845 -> 0.9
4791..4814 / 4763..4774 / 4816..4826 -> -0.8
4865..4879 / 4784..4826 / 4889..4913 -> -3.3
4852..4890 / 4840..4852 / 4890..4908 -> -4.6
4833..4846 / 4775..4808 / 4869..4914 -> -0.6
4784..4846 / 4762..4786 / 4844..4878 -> 0.6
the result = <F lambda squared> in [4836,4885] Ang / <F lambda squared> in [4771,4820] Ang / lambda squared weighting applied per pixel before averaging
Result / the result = 1.2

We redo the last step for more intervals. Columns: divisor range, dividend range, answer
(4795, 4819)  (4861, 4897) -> 1.11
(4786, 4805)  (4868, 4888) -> 1.13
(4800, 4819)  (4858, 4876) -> 1.23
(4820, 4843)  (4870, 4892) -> 1.06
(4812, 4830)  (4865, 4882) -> 1.17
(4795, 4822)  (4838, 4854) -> 1.06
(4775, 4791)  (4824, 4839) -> 1.07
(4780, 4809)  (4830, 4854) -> 1.06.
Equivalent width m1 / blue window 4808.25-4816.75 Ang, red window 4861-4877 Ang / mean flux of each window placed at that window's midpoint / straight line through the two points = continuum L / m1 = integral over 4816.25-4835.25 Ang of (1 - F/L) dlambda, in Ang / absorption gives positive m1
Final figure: 0.65 Ang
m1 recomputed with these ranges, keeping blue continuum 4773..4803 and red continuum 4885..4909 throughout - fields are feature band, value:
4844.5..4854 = -0.8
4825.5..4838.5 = -0.7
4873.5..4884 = -1.7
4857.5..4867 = -2.4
